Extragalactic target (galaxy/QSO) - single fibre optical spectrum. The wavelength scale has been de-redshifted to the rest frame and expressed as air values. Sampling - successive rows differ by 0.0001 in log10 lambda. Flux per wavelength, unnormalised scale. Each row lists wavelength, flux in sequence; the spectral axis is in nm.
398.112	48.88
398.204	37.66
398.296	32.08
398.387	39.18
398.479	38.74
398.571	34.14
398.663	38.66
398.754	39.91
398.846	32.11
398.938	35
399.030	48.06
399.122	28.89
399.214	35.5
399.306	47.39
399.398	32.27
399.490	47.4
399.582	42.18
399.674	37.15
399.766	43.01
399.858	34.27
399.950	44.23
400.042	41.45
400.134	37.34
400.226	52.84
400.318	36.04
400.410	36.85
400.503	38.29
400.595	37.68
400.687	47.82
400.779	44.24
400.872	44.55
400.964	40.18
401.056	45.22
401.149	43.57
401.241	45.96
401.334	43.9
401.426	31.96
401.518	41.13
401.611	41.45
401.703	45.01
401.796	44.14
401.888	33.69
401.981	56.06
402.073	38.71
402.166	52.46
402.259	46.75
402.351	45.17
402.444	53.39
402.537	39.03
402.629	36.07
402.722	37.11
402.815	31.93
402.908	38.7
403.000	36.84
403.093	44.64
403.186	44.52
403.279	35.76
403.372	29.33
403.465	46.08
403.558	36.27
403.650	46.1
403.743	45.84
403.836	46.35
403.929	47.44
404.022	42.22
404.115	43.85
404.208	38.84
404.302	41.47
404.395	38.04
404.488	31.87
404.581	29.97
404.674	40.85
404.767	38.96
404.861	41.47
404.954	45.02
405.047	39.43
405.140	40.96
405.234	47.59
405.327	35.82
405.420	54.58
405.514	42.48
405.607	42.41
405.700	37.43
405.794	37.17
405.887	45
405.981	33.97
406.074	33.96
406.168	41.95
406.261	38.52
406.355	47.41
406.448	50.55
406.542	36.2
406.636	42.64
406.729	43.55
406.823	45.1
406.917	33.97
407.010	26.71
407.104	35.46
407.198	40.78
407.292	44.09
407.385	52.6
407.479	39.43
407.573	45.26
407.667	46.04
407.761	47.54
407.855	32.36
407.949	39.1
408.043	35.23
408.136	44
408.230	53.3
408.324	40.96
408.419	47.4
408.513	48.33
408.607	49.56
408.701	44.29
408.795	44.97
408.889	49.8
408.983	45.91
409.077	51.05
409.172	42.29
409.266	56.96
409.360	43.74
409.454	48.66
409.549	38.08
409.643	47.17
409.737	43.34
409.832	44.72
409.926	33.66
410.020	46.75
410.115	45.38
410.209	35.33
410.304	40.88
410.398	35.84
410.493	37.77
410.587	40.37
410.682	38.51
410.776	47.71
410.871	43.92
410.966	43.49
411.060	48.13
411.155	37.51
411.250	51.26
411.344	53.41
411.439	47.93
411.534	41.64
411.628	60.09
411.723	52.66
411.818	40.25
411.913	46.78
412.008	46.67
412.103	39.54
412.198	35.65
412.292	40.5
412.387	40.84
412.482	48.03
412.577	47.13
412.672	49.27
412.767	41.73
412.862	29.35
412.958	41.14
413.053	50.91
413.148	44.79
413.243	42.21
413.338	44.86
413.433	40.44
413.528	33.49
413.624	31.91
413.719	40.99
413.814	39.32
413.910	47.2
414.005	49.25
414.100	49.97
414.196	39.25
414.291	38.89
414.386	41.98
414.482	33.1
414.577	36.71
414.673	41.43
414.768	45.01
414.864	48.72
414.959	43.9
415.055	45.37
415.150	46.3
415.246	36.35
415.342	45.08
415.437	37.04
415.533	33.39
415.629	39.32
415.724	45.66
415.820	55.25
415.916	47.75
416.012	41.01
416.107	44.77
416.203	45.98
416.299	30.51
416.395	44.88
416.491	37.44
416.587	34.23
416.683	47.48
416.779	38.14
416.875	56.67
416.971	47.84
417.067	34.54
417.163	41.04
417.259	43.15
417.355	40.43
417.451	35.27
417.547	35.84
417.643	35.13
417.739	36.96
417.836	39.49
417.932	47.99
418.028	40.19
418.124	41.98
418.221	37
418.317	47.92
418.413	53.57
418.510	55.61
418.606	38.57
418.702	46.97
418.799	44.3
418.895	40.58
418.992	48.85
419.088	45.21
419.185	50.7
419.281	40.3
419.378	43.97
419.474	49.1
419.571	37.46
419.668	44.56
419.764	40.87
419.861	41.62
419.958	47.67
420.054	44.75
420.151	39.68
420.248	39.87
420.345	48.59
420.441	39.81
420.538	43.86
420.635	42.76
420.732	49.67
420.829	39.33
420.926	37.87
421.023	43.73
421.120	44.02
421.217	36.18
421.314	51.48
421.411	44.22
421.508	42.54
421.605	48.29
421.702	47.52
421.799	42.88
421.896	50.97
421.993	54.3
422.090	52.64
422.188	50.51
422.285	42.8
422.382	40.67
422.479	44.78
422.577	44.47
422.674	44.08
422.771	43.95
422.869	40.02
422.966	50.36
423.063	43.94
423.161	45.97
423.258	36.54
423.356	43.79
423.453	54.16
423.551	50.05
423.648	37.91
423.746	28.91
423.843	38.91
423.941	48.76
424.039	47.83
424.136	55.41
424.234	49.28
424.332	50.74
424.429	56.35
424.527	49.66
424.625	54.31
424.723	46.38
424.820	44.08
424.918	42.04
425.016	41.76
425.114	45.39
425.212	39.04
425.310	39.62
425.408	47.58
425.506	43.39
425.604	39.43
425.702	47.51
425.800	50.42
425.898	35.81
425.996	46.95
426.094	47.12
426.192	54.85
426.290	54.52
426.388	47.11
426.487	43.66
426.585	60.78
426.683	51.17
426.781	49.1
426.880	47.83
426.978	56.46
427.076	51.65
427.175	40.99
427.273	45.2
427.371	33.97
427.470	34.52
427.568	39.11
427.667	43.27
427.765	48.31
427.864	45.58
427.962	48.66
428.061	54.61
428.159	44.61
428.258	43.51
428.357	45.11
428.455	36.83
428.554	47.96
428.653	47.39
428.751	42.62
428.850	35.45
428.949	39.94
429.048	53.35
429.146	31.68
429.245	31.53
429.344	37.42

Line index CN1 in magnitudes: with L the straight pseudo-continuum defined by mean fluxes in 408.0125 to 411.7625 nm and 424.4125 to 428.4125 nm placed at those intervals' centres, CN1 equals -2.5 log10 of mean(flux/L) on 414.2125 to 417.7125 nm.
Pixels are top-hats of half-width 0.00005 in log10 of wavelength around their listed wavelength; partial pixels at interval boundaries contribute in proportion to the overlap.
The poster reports 0.10 mag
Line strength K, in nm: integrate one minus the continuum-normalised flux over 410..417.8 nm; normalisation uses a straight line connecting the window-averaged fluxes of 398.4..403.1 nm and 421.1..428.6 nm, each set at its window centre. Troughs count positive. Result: 0.21 nm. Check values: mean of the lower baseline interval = 40.9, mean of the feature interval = 42.4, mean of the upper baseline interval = 45.9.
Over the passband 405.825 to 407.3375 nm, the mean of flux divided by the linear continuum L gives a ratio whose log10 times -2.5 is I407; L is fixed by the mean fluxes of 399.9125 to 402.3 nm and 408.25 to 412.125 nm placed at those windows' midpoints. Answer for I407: 0.11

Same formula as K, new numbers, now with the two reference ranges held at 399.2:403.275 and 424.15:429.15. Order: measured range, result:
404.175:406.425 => 0.112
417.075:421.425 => 0.174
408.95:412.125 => -0.099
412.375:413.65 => 0.049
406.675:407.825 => 0.032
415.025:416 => 0.025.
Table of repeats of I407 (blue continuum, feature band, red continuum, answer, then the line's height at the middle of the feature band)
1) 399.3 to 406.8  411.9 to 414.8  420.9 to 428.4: 0.04 mag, 43.6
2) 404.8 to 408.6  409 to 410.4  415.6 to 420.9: -0.04 mag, 42.3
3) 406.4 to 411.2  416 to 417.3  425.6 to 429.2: 0.05 mag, 44.2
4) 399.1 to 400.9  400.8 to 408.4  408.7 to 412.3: 0.02 mag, 42.3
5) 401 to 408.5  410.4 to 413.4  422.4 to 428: -0.03 mag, 43.1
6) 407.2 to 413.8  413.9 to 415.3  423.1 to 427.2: 0.05 mag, 44.6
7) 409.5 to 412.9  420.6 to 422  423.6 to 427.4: 0.02 mag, 45.6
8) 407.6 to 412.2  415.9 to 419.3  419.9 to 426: 0.05 mag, 44.8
